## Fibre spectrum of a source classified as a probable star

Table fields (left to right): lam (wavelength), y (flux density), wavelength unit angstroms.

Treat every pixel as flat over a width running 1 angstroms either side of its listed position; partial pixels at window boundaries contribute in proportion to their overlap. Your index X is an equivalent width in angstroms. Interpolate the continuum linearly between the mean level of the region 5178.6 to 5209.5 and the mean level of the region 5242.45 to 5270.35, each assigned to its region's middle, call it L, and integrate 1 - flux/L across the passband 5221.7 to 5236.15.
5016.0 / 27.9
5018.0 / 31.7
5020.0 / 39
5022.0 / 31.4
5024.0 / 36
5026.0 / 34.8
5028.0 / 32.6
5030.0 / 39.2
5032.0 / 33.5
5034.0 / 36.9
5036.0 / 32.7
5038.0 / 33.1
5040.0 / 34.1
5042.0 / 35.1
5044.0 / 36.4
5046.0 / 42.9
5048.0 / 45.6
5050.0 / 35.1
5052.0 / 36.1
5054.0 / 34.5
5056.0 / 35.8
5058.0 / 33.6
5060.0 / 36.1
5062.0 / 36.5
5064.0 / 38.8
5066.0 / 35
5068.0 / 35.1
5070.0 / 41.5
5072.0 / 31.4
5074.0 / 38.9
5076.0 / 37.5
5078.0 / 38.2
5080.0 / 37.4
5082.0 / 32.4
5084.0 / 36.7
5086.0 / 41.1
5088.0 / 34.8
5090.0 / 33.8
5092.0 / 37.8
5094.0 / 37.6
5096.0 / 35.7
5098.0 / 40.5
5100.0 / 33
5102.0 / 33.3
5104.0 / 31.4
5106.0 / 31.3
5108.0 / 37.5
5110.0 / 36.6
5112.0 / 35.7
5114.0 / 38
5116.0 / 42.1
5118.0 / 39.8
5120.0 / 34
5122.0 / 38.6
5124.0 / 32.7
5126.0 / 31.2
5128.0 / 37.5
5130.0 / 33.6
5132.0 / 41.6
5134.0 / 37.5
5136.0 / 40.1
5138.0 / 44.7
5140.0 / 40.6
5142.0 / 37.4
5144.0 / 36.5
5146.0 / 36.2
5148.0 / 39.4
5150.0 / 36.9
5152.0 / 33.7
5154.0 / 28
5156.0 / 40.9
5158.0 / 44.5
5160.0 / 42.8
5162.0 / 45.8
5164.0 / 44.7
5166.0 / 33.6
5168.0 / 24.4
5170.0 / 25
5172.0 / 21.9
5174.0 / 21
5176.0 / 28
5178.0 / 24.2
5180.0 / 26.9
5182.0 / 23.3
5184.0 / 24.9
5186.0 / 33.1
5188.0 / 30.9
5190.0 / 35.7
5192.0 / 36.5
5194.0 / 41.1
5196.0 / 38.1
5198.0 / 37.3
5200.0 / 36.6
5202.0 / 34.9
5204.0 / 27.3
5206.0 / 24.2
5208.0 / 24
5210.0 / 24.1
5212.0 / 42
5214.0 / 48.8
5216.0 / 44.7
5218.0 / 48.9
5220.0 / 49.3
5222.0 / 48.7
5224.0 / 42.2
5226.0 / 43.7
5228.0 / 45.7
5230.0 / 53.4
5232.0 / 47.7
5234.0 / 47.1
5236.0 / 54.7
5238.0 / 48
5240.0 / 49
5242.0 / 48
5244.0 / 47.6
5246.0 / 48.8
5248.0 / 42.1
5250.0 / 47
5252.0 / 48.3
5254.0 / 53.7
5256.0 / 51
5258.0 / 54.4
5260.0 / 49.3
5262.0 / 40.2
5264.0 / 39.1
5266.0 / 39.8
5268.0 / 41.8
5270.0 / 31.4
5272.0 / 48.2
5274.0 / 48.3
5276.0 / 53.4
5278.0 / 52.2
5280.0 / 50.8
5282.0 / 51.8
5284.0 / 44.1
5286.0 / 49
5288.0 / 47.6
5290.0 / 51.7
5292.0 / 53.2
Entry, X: -2.9 angstroms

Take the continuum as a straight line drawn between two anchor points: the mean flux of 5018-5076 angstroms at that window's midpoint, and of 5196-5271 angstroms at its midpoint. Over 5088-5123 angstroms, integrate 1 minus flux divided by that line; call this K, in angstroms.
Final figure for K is 1.9 angstroms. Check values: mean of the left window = 36.1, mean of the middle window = 36.2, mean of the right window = 43.3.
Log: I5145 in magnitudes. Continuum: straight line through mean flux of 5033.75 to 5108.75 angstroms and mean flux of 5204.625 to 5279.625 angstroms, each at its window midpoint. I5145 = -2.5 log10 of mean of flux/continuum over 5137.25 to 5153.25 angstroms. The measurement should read 0.06 mag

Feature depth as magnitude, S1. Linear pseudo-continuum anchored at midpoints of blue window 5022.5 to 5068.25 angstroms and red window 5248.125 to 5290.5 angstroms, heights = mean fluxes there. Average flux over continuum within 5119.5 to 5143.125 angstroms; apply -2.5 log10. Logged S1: 0.08 mag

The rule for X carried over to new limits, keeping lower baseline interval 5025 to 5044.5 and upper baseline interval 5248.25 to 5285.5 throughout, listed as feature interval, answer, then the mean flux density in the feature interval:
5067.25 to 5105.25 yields 1.28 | 36.2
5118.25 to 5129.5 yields 1.24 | 35.1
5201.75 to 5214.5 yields 3.63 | 31.4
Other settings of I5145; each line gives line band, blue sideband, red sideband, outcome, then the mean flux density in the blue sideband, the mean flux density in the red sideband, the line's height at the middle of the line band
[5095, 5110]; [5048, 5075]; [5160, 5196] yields -0.01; 36.4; 31.2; 34.6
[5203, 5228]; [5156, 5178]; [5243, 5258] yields 0.08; 33.1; 48.8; 42.2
